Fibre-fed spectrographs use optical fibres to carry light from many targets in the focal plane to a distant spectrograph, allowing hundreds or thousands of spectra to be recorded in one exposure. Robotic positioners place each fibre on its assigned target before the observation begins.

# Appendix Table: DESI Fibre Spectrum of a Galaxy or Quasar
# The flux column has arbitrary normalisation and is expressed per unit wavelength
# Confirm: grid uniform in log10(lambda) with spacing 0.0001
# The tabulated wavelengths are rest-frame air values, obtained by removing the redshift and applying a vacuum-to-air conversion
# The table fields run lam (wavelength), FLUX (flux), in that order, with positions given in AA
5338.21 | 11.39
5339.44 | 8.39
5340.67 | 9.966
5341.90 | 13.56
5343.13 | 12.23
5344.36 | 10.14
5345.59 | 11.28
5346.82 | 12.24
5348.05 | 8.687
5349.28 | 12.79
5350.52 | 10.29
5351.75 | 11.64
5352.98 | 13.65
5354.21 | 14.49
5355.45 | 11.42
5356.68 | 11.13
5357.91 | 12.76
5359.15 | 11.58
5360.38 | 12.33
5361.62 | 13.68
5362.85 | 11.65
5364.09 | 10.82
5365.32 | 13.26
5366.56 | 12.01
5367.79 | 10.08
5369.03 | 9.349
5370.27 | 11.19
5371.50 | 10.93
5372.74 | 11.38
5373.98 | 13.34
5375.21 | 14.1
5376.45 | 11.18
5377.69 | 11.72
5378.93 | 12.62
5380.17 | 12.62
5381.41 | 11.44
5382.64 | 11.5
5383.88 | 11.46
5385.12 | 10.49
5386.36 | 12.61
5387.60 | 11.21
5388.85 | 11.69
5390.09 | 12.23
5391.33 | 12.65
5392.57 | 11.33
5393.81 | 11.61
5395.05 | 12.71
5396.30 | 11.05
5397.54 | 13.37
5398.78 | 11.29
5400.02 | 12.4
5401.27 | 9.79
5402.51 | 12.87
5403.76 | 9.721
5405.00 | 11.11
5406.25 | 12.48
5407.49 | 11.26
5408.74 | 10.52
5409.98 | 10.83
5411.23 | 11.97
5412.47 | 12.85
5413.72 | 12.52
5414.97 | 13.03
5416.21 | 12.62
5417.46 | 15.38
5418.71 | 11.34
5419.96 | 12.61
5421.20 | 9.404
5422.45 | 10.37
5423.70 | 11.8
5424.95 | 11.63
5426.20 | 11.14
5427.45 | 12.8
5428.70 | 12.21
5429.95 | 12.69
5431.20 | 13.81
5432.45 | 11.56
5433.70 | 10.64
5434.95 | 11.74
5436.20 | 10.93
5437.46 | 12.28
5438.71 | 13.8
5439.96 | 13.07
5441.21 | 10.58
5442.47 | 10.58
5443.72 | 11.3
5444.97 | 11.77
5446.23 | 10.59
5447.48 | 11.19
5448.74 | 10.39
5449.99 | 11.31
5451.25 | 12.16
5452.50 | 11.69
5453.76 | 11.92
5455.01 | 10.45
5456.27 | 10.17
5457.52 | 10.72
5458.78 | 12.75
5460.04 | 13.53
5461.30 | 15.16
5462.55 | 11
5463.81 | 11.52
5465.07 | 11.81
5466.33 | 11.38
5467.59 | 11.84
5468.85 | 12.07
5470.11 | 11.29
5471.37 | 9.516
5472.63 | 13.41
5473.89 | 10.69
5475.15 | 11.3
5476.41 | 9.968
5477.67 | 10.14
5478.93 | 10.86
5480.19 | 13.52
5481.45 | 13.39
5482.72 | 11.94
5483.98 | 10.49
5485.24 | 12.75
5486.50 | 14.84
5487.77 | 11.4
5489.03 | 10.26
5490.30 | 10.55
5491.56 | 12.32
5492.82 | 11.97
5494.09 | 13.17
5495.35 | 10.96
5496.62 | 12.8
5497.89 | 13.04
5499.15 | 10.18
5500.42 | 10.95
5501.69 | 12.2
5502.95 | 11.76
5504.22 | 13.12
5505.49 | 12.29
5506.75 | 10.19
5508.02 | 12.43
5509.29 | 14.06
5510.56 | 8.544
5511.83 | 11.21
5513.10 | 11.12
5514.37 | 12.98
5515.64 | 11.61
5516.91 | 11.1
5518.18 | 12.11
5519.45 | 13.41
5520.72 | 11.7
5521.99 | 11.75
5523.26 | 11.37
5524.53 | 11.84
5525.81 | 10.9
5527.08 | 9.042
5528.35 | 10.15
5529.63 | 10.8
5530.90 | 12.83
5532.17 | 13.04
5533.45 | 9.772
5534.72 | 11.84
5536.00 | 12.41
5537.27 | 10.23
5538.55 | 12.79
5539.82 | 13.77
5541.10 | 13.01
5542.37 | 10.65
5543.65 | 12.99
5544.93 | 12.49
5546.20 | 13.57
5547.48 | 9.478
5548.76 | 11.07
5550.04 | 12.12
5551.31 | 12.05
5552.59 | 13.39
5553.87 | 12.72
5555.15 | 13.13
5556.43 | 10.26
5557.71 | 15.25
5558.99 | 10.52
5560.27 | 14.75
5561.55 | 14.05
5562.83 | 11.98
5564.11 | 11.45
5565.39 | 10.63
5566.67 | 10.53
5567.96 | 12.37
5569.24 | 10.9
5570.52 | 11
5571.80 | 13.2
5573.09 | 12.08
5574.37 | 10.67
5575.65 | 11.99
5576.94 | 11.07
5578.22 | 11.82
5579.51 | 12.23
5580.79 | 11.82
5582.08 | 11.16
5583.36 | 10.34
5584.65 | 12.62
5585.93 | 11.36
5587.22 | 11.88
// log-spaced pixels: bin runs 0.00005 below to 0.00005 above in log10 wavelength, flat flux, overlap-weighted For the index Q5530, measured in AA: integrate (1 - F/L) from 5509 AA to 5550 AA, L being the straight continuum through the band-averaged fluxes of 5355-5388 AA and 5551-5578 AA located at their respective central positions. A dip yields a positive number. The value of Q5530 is 1.3 AA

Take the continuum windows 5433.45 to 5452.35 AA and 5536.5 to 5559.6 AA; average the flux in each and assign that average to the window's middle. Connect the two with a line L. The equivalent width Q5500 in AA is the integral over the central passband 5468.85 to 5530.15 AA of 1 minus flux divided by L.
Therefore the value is 1.3 AA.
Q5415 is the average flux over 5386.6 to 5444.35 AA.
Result 11.8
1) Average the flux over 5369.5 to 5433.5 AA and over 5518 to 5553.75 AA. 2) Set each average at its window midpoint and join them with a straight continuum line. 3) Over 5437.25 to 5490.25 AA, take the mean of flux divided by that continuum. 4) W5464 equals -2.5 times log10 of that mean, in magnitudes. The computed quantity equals 0.02 mag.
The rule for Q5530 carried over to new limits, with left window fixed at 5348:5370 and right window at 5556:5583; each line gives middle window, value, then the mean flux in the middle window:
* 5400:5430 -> 0.14 AA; 11.8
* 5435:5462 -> 0.28 AA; 11.7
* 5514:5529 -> 0.51 AA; 11.5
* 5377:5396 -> -0.02 AA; 11.8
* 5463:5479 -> 0.85 AA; 11.2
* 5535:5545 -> -0.32 AA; 12.3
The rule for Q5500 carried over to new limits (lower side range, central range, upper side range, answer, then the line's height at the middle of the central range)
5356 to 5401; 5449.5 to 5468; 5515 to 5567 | 0.08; 11.9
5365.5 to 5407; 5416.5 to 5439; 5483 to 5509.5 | -0.37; 11.8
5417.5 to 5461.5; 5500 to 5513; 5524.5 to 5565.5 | 0.25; 11.9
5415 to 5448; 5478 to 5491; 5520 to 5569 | -0.08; 11.9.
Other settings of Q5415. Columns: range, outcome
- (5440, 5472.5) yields 11.5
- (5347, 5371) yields 11.7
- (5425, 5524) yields 11.8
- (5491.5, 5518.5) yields 11.8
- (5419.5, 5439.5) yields 11.8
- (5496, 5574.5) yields 11.9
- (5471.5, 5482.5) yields 11.6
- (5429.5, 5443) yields 12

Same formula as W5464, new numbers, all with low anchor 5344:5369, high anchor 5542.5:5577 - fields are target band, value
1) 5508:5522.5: 0.02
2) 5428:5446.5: 0.00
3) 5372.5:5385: -0.03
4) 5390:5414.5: 0.01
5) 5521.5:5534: 0.08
